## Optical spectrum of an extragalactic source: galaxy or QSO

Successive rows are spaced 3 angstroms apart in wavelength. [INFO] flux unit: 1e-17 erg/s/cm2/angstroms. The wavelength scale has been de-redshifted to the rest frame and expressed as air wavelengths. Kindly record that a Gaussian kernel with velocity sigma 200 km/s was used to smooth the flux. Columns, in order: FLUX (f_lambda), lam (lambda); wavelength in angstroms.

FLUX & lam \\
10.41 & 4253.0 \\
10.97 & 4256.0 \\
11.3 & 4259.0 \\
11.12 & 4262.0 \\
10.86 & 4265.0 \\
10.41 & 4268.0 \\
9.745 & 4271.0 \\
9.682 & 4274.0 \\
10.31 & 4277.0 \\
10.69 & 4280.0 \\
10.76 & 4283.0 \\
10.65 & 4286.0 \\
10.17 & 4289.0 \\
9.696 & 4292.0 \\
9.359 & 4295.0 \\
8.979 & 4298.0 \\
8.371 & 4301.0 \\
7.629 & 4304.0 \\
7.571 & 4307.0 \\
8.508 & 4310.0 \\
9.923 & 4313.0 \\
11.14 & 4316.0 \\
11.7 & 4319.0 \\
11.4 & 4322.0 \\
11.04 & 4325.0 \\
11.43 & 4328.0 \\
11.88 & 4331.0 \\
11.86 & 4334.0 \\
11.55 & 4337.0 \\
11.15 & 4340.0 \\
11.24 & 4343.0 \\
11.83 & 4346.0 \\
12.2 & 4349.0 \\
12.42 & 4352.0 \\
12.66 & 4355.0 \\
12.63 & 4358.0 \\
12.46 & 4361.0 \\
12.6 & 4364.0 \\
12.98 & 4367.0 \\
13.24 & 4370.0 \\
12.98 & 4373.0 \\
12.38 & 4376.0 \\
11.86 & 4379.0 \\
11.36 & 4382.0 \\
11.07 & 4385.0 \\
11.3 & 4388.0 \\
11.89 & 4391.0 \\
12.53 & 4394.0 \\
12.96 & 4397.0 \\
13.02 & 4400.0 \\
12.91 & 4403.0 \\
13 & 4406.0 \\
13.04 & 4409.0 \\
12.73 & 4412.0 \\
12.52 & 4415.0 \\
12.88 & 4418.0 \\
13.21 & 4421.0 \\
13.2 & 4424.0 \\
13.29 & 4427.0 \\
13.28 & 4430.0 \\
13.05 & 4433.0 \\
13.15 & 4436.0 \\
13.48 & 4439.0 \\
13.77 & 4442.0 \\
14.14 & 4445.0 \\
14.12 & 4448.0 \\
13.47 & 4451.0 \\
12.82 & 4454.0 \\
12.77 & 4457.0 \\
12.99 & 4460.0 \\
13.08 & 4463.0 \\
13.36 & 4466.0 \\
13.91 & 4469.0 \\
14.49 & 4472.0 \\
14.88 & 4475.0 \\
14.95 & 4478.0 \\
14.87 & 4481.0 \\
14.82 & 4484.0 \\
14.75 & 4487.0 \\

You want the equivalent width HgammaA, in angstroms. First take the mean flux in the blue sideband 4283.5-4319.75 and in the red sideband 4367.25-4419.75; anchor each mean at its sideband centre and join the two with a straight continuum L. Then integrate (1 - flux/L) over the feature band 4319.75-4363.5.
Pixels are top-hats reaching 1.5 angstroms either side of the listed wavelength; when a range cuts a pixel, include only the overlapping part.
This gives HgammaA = -4.4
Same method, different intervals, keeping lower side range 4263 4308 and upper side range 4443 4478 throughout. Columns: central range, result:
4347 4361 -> -1.5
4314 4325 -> -0.9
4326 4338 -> -1.0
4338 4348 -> -0.4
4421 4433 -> -0.3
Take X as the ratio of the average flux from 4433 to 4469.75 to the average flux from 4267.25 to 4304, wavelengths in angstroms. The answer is 1.37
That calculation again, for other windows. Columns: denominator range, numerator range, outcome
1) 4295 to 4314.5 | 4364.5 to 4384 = 1.45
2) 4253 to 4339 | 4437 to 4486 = 1.34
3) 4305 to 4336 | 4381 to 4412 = 1.16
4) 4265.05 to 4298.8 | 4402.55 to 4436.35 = 1.29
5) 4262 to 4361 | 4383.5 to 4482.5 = 1.24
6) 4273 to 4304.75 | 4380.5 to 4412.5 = 1.27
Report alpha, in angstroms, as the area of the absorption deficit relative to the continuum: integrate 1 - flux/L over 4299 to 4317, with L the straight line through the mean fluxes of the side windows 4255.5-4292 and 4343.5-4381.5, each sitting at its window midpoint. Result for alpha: 4.0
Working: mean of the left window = 10.5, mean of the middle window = 8.8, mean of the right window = 12.5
